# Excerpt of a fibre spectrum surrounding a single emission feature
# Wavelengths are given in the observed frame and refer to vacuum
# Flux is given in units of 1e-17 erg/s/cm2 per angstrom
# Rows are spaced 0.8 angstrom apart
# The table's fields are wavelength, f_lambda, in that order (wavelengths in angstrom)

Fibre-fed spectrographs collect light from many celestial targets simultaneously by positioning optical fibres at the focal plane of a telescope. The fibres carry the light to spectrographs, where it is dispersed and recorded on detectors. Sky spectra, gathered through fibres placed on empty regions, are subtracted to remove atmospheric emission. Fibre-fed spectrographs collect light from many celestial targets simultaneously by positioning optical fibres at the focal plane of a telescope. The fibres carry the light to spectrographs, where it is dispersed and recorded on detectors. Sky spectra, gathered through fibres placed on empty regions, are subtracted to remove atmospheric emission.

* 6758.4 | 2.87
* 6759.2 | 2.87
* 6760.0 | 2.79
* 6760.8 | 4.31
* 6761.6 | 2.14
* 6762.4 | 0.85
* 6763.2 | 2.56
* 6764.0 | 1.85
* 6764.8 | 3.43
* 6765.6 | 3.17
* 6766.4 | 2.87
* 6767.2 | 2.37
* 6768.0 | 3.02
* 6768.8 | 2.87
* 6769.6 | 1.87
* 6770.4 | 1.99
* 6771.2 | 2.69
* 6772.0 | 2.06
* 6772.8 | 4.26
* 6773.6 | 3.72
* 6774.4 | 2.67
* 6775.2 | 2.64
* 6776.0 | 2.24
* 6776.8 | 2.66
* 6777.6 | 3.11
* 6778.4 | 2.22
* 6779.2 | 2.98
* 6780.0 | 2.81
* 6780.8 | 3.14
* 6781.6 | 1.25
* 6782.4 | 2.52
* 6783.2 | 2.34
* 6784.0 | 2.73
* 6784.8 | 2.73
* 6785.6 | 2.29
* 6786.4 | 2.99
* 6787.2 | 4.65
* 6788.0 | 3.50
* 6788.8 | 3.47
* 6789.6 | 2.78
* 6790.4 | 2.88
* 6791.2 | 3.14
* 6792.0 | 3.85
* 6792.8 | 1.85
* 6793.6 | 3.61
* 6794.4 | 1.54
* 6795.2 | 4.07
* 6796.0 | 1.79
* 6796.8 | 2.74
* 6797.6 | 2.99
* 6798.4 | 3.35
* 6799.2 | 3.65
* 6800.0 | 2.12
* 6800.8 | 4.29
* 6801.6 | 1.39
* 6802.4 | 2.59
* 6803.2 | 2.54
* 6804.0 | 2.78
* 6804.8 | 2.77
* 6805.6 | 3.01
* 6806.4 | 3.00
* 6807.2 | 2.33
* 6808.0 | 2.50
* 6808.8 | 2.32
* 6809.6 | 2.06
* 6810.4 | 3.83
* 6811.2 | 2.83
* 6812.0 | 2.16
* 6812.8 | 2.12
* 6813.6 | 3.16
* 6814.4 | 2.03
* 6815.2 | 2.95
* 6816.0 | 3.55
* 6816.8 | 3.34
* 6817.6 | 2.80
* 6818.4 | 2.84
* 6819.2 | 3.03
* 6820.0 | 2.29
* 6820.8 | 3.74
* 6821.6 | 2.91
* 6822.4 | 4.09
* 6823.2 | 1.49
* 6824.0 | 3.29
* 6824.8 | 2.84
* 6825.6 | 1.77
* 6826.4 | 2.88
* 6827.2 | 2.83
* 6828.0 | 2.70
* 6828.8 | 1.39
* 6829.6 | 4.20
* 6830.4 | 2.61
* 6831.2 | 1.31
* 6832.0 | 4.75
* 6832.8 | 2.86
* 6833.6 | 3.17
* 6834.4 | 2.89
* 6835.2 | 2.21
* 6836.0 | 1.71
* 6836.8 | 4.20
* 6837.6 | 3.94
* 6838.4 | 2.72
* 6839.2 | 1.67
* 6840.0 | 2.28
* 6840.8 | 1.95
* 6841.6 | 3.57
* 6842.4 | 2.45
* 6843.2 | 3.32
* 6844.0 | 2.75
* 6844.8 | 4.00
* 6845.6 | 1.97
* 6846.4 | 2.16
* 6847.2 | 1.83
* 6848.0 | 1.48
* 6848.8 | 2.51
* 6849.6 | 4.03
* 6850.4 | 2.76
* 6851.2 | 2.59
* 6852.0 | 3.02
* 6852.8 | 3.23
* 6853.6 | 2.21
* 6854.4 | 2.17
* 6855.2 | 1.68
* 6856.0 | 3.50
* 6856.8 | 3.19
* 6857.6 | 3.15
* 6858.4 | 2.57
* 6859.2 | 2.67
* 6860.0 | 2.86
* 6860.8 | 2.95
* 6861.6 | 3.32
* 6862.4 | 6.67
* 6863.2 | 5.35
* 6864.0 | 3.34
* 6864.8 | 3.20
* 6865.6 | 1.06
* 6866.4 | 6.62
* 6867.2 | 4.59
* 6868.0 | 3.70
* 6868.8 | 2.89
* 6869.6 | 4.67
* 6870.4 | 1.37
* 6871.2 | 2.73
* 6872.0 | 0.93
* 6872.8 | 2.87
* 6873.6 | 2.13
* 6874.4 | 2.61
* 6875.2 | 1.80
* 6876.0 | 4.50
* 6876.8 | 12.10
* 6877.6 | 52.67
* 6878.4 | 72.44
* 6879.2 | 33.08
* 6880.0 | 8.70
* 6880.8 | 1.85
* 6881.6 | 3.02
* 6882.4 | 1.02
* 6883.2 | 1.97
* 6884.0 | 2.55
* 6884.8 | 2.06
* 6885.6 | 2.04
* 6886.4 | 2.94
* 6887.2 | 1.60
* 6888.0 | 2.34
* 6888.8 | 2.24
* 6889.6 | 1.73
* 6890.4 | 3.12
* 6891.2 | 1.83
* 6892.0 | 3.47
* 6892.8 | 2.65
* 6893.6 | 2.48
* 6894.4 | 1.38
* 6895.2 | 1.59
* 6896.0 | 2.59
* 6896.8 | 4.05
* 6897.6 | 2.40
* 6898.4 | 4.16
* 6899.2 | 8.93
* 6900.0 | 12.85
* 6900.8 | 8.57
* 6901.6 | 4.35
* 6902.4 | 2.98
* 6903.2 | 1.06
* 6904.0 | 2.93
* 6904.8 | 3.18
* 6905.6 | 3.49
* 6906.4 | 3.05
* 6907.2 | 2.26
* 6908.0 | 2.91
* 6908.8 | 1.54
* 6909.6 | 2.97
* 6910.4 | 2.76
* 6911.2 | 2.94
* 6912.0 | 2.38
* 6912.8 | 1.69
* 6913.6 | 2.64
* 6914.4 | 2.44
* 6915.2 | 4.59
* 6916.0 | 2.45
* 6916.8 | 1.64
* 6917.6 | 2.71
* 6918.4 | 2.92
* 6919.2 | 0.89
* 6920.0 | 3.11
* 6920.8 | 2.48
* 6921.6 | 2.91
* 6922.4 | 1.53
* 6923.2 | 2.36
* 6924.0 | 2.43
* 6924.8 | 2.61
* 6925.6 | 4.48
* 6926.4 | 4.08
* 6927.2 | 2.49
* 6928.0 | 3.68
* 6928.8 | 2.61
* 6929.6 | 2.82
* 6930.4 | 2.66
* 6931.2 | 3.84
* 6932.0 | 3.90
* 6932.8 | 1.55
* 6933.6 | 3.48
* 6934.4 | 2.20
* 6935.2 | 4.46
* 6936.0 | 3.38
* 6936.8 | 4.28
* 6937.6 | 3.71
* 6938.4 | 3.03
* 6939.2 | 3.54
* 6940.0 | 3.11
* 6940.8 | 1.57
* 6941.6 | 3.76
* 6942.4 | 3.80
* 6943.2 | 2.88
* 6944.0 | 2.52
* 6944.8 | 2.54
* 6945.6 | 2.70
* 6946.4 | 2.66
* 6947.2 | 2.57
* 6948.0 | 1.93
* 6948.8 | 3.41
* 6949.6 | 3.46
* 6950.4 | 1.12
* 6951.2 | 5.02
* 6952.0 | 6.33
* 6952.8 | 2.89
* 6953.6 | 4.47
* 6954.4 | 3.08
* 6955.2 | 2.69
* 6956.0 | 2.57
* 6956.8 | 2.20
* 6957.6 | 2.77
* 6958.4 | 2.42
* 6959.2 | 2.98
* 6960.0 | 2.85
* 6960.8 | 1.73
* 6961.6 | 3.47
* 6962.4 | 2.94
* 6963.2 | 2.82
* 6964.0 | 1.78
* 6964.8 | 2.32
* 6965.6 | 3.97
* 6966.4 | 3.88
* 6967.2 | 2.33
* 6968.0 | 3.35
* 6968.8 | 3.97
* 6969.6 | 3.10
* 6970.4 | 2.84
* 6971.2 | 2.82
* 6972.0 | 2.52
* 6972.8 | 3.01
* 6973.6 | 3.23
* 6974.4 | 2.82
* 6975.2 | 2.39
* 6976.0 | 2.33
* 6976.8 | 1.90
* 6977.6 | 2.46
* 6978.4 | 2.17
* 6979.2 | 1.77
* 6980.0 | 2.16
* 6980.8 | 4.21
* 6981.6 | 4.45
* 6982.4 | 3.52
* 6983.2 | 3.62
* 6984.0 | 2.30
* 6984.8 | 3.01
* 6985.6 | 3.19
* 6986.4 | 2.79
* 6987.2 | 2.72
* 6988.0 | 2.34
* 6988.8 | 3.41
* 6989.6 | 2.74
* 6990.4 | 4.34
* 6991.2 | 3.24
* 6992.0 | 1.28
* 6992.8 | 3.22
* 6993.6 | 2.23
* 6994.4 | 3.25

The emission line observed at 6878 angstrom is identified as H-alpha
